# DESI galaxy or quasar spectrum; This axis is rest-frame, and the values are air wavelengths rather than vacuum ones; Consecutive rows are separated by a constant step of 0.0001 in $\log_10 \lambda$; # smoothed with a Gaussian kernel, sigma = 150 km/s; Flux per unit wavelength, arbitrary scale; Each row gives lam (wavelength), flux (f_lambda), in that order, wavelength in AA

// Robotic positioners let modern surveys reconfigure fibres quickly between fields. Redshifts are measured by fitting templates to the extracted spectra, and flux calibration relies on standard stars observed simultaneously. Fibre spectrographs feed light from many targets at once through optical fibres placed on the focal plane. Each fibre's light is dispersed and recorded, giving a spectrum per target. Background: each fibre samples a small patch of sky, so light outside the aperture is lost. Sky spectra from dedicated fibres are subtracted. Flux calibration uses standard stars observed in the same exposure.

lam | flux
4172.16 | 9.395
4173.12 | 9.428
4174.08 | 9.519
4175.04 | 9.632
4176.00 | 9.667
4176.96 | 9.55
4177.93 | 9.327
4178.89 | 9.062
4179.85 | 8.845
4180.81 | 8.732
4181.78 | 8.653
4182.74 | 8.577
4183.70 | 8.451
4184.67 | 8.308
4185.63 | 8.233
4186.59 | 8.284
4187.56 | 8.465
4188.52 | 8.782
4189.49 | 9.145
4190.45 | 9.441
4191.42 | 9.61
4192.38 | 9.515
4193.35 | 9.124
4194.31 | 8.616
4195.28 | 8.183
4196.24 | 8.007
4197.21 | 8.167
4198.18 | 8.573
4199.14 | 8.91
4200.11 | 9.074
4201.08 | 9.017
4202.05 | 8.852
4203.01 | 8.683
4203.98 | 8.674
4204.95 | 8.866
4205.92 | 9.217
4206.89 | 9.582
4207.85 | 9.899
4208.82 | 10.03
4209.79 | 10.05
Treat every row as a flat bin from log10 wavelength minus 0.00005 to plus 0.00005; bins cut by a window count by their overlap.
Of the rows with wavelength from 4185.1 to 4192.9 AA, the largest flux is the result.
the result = 9.61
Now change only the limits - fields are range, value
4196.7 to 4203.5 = 9.074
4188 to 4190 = 9.145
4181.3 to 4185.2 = 8.653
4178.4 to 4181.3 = 9.062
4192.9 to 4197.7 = 9.124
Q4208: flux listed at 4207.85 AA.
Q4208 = 9.899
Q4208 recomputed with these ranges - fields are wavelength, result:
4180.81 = 8.732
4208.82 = 10.03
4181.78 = 8.653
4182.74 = 8.577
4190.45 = 9.441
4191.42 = 9.61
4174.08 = 9.519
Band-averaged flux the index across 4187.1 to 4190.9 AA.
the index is 8.97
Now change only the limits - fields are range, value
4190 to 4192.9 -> 9.5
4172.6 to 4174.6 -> 9.49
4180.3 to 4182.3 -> 8.69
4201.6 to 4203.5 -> 8.79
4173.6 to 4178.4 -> 9.53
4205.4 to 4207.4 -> 9.43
